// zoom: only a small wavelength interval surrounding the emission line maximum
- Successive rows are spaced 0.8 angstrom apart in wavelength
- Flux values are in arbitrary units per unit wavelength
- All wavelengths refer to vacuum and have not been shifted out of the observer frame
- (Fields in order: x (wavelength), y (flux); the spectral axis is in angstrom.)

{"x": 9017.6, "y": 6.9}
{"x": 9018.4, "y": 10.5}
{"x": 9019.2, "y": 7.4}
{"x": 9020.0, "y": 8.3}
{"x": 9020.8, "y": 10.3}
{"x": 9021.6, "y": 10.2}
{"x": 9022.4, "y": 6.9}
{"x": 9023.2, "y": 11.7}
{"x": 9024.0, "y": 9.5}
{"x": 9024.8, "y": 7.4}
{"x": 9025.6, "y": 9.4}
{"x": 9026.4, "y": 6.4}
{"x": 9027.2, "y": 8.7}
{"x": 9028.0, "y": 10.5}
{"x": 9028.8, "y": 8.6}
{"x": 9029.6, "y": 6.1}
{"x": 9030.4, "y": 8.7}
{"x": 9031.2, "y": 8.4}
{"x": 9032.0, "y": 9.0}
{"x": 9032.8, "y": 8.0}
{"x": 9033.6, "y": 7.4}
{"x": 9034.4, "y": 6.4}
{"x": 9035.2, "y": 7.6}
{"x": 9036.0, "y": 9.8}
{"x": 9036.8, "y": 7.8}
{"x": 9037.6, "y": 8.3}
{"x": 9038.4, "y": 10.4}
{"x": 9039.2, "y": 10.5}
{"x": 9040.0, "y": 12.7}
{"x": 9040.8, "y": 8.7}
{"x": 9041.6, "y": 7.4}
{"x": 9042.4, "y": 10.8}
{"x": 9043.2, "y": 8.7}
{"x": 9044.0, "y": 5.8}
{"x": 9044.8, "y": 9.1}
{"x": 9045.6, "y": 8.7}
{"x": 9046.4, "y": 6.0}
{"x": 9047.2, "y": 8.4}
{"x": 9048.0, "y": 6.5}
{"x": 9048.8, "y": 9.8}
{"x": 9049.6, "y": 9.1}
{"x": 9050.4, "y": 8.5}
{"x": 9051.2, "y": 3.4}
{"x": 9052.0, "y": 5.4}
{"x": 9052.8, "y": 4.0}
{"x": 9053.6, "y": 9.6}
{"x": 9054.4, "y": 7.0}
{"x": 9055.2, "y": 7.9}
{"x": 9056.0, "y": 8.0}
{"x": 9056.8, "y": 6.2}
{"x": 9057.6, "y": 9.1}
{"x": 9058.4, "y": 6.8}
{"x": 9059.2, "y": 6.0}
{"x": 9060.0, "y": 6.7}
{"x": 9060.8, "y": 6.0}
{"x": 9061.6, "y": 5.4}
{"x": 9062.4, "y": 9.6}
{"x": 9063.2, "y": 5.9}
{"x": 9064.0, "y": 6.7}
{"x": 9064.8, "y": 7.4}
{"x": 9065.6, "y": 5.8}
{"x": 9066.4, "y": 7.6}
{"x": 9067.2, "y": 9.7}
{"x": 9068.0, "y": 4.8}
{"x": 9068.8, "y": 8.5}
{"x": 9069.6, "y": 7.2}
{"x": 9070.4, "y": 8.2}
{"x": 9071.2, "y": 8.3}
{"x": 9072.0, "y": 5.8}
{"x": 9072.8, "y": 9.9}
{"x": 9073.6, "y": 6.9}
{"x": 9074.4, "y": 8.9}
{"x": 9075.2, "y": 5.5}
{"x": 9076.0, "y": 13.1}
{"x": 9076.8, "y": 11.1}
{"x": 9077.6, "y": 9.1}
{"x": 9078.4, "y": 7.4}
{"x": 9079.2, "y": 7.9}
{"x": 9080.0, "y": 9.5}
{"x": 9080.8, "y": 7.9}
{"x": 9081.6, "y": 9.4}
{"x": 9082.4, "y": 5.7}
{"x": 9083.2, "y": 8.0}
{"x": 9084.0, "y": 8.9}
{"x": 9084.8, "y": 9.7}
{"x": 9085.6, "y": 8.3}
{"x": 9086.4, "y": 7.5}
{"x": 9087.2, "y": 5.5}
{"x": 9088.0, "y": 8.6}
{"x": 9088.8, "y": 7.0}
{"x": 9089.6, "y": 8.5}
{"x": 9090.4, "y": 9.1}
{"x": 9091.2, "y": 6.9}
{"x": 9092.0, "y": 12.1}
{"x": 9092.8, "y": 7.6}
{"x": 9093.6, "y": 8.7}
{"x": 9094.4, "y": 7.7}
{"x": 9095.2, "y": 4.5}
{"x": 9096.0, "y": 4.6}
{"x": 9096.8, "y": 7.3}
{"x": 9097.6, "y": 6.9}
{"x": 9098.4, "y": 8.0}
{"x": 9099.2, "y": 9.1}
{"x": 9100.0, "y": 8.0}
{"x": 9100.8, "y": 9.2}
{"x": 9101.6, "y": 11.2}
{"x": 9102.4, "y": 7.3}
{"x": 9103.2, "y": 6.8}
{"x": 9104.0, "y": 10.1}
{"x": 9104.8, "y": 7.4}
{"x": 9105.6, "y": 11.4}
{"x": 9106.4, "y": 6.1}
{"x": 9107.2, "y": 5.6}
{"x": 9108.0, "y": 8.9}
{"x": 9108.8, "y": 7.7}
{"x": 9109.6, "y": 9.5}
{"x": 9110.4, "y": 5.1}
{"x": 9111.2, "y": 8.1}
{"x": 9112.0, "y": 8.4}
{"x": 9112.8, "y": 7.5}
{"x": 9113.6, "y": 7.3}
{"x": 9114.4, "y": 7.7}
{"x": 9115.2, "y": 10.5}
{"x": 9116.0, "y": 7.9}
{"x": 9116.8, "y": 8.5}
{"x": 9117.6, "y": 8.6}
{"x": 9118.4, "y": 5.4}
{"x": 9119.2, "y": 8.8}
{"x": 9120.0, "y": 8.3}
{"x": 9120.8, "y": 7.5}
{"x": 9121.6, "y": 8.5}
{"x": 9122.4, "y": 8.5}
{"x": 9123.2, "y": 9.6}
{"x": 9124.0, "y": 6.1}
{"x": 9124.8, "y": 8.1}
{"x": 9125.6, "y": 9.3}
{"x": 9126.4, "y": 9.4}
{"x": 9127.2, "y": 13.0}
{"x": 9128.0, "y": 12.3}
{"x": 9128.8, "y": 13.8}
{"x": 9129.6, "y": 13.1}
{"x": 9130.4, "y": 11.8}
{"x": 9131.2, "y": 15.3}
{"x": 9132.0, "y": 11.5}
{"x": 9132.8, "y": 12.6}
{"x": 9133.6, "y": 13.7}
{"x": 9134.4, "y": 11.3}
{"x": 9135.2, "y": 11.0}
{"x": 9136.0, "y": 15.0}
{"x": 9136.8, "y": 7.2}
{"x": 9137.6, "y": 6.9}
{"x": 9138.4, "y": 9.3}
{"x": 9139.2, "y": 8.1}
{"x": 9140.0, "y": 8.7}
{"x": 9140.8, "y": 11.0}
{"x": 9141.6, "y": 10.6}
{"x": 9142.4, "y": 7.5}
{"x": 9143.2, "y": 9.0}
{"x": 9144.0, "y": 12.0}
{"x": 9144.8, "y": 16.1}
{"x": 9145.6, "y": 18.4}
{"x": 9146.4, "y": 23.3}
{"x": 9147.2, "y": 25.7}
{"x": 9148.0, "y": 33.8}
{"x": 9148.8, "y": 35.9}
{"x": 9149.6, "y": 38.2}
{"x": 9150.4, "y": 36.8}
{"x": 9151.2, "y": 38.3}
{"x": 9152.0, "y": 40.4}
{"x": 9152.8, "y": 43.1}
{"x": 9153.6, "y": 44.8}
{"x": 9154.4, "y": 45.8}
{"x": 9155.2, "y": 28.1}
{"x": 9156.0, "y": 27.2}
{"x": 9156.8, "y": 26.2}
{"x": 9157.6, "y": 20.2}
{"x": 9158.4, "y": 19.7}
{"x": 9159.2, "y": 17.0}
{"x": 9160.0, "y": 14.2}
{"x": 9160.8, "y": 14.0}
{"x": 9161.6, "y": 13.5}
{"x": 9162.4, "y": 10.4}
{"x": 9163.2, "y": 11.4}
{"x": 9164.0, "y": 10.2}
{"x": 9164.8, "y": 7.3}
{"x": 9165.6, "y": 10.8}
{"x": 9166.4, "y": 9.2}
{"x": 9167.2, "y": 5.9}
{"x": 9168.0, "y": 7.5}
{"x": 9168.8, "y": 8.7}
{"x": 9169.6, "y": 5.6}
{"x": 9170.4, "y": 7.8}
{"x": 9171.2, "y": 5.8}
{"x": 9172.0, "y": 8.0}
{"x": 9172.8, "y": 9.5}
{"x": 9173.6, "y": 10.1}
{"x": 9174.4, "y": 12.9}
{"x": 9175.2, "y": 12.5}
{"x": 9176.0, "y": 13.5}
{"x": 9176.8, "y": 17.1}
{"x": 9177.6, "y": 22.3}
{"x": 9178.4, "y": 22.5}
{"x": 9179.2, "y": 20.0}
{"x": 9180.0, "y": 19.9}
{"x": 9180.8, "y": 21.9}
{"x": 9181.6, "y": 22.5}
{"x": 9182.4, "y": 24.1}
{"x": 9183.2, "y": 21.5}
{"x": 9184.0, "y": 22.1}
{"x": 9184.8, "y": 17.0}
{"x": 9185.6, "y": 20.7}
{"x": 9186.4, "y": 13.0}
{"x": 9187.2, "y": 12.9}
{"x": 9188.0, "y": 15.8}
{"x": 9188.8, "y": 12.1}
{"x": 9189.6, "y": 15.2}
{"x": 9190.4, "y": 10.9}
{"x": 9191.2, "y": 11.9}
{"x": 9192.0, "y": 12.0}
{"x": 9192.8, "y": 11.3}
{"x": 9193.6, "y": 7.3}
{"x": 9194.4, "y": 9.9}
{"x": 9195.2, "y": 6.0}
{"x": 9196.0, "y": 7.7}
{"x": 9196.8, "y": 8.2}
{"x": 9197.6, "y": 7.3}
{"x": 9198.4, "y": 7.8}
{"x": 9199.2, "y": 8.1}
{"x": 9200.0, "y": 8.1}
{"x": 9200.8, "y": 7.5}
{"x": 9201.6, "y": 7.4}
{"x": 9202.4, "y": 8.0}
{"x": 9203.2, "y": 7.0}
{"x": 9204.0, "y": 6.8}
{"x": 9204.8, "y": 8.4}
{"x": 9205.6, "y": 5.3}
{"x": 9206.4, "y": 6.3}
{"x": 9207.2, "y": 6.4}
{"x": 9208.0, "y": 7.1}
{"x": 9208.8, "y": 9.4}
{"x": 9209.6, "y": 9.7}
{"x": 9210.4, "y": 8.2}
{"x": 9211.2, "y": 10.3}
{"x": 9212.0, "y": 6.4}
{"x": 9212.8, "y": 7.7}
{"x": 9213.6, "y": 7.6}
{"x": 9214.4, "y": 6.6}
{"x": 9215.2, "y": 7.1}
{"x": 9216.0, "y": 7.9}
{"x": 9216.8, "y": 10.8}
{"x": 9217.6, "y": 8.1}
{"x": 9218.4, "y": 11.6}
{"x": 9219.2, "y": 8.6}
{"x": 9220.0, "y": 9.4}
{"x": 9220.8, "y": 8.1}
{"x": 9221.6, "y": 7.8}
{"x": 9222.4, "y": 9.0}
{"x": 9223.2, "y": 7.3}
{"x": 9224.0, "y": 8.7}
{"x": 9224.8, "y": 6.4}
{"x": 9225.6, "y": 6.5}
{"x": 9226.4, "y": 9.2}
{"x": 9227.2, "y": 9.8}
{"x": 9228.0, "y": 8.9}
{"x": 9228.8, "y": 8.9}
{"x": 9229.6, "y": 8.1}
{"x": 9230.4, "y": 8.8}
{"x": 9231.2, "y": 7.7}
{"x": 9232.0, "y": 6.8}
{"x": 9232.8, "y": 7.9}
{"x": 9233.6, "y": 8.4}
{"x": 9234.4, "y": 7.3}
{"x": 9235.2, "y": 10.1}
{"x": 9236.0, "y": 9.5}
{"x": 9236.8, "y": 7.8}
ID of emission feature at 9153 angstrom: Halpha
